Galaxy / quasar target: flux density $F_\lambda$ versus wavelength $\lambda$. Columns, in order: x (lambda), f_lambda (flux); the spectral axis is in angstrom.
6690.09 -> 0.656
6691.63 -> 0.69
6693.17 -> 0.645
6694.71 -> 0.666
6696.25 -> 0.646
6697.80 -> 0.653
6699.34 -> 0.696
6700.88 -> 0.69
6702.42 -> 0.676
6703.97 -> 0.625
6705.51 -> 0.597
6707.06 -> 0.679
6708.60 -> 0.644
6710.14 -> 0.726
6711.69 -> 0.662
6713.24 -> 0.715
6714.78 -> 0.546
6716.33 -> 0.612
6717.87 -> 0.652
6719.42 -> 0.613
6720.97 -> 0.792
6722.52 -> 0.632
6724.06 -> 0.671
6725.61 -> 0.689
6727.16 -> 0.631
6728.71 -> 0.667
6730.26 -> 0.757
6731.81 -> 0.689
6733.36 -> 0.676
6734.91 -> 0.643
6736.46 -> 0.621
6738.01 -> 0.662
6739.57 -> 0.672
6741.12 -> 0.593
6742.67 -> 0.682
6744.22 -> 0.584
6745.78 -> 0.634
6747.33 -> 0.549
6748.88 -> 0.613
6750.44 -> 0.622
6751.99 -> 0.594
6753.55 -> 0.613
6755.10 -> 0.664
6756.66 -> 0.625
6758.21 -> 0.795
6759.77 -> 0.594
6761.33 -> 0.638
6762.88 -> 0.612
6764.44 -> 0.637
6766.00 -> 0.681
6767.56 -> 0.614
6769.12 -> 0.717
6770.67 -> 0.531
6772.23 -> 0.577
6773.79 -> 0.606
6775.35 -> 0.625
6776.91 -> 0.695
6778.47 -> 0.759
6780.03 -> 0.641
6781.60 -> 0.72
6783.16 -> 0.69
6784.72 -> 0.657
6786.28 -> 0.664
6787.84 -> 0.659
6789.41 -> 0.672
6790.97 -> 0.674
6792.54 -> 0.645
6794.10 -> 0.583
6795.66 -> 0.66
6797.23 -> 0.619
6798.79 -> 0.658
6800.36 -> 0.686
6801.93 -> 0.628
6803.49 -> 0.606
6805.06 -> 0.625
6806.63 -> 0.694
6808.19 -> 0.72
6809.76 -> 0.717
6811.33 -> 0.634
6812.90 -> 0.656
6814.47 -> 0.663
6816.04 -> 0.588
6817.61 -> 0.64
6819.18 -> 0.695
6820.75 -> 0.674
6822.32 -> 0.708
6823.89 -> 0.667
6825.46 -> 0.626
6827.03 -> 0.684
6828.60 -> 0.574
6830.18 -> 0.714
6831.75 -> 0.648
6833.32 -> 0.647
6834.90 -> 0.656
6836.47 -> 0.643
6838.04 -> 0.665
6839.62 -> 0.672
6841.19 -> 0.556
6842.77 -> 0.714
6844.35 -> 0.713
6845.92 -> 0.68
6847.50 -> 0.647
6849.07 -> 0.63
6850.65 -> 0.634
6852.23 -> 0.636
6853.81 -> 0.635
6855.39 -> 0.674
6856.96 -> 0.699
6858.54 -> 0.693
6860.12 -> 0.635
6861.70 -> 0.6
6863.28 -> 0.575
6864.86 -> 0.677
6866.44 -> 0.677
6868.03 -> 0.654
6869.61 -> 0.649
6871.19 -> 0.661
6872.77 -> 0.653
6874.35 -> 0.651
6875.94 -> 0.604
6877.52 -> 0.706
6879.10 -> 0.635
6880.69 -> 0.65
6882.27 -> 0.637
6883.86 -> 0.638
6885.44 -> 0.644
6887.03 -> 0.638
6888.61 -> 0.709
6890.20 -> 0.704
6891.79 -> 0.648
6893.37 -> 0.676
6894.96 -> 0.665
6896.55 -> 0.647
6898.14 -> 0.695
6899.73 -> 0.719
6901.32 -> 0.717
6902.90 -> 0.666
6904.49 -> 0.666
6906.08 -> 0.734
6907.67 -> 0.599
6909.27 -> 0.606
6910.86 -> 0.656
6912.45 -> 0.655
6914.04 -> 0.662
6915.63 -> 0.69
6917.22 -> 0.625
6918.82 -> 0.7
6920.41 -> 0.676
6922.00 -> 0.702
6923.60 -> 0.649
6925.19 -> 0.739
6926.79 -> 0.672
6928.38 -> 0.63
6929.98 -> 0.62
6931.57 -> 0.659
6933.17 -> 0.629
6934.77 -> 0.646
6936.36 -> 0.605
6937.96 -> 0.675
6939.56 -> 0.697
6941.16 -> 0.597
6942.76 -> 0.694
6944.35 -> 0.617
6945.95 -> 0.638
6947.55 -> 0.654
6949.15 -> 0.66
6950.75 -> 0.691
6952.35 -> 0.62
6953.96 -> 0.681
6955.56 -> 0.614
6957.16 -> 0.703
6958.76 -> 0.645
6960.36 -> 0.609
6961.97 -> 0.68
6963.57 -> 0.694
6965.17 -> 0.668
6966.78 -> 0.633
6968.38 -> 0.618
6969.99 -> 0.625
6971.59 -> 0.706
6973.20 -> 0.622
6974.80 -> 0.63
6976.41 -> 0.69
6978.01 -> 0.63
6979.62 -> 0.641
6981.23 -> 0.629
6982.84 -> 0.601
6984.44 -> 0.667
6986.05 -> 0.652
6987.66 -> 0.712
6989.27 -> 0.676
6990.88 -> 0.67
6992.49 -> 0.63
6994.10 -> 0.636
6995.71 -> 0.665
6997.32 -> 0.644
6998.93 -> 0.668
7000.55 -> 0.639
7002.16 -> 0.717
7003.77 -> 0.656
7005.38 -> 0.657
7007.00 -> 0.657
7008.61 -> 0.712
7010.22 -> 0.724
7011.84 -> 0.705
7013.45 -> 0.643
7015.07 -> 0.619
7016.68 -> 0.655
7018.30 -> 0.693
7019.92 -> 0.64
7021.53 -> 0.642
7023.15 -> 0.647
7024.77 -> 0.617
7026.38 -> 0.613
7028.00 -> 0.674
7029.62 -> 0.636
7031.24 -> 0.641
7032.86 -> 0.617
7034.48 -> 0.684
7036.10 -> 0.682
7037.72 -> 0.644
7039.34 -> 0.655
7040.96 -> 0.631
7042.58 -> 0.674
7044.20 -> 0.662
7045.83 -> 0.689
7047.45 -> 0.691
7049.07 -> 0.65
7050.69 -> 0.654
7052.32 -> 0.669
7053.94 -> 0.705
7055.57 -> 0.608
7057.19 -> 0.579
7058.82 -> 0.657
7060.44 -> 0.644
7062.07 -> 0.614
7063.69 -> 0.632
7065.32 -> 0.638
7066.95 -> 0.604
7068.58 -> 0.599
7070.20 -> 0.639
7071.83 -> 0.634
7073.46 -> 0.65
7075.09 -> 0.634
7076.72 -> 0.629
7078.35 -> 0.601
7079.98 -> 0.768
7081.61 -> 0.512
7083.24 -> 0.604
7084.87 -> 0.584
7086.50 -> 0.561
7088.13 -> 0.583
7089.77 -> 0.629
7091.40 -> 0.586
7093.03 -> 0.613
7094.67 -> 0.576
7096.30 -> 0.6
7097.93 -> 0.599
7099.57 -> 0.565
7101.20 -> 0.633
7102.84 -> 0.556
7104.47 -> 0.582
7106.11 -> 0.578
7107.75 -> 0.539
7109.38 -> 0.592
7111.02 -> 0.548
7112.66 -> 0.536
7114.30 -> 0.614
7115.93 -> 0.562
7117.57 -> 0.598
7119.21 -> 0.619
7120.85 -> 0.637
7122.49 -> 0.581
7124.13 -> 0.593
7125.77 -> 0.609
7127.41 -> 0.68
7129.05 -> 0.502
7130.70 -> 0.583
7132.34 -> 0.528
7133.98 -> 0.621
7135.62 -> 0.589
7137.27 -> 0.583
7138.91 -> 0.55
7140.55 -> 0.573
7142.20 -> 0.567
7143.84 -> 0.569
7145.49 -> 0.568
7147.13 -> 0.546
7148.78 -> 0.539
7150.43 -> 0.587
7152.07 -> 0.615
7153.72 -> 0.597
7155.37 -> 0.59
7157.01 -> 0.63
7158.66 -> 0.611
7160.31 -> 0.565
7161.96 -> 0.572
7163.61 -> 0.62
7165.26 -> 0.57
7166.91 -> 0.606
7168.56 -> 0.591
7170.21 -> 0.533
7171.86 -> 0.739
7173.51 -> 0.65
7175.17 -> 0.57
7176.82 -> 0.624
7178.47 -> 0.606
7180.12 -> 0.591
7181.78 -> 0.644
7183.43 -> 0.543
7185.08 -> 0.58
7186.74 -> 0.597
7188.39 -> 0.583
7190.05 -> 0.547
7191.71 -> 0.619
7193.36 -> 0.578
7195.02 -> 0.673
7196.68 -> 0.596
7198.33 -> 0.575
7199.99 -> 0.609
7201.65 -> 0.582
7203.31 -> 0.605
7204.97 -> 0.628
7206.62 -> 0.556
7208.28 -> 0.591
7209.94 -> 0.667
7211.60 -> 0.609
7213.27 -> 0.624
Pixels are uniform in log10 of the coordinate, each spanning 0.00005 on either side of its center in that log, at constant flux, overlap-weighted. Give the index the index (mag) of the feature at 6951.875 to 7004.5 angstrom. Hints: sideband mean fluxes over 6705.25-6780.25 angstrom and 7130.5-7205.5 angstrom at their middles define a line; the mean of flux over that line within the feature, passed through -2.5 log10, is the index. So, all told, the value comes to -0.06 mag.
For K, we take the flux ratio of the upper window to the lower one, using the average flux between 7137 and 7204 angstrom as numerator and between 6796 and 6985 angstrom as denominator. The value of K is 0.90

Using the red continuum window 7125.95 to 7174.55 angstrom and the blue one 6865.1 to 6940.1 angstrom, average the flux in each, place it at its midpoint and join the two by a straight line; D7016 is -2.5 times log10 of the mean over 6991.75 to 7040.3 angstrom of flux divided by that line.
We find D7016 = -0.05 mag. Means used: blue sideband 0.662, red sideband 0.589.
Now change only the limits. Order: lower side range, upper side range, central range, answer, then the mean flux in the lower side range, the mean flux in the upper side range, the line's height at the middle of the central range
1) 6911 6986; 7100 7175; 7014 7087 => -0.037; 0.654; 0.588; 0.618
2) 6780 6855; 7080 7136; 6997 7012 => -0.110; 0.657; 0.588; 0.612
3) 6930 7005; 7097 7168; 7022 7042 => -0.034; 0.653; 0.584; 0.626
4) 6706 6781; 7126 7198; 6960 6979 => -0.057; 0.649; 0.591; 0.618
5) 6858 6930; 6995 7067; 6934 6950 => 0.017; 0.661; 0.655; 0.659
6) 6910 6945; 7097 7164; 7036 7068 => -0.061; 0.659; 0.583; 0.613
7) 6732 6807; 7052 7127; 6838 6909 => -0.046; 0.644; 0.606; 0.632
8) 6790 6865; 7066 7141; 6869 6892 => -0.022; 0.653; 0.595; 0.642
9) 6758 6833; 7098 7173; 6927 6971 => -0.043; 0.655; 0.586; 0.624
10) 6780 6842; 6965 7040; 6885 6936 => -0.019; 0.656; 0.655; 0.655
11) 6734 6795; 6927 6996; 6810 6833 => -0.019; 0.643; 0.65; 0.645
